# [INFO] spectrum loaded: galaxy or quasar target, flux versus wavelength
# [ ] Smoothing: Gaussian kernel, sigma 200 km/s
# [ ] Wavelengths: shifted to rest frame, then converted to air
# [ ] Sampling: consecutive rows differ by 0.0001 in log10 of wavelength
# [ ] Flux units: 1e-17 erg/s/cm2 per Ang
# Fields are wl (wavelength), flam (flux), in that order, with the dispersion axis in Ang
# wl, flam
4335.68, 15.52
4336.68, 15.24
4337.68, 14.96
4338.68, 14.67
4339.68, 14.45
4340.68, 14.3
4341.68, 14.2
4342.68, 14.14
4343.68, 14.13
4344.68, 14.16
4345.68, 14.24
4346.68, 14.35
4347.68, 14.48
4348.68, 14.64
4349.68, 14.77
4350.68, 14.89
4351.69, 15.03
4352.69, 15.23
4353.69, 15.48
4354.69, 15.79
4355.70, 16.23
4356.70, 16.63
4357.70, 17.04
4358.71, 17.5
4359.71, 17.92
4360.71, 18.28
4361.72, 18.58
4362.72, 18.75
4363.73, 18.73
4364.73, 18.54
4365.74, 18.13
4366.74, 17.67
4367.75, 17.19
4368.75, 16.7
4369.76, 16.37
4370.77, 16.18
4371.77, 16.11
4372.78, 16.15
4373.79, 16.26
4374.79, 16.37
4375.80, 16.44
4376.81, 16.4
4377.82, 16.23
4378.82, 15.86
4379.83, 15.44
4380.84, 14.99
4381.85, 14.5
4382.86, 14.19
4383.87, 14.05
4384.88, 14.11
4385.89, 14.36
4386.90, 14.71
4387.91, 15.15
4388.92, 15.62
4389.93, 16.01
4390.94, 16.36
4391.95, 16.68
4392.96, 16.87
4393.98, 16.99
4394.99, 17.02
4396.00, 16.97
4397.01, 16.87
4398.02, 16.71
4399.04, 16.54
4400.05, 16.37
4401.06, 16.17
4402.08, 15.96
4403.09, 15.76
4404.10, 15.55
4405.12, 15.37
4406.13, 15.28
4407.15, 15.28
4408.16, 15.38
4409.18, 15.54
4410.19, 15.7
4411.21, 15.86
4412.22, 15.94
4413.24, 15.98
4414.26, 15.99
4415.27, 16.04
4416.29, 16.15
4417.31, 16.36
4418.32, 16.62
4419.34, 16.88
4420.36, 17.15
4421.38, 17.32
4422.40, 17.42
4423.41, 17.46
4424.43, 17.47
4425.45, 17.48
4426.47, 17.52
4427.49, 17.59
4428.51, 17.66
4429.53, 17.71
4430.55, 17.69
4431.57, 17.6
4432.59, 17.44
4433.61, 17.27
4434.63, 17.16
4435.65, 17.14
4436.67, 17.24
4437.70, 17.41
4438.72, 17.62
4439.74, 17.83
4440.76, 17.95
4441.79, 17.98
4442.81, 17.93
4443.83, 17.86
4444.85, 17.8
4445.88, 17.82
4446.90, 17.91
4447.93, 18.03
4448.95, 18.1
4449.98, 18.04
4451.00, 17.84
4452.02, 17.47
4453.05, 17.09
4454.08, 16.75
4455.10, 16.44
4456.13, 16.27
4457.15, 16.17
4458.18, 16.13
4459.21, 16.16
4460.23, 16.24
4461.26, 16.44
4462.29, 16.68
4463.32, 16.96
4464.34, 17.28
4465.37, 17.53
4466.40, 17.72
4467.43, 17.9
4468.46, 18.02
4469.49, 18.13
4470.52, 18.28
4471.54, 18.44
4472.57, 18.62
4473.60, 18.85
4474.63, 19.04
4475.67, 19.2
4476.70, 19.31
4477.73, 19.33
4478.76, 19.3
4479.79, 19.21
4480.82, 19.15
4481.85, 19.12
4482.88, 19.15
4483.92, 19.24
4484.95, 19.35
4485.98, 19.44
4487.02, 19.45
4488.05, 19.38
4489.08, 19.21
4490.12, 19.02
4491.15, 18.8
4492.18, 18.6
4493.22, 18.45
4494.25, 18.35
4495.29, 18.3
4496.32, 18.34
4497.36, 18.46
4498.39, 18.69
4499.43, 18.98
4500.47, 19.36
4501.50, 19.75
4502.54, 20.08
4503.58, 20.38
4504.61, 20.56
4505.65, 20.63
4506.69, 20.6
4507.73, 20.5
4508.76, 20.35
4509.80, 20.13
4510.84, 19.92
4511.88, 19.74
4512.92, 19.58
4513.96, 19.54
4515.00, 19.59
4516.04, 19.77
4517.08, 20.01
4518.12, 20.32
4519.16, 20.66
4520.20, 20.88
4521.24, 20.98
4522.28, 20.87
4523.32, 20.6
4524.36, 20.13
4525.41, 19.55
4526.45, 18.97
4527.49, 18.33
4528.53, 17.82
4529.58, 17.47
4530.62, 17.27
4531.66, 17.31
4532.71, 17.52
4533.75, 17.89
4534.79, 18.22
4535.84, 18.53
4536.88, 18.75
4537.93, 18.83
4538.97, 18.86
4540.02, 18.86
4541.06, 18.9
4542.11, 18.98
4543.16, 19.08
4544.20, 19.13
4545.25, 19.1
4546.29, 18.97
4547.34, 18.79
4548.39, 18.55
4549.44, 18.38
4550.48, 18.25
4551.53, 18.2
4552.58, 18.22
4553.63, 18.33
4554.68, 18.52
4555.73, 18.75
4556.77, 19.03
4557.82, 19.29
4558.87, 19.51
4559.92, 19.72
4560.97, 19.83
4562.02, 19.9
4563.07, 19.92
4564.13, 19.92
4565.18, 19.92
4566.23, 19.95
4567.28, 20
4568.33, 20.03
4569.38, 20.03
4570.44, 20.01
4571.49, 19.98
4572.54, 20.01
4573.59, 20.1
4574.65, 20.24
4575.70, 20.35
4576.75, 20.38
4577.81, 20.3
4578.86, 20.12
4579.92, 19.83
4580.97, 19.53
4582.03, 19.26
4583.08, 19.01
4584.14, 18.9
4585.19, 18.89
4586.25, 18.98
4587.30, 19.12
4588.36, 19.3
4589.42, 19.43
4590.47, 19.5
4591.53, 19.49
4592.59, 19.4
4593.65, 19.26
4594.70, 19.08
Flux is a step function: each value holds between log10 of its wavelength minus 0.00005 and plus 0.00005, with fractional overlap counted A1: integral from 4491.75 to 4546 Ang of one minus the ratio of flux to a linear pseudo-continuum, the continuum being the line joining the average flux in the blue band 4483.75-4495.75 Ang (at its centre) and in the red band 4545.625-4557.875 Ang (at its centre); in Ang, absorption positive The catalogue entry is -1.4 Ang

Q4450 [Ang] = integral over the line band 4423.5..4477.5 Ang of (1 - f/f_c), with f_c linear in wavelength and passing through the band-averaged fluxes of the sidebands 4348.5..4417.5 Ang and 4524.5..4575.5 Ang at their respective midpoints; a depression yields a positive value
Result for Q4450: -0.9 Ang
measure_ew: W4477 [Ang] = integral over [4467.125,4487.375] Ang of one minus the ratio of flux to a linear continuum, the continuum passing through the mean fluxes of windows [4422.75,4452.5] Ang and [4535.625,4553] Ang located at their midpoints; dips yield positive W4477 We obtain -1.0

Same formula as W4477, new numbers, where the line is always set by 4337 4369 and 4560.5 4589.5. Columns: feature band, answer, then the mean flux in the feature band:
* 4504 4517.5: -1.0 Ang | 20.1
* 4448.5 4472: 0.8 Ang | 17.2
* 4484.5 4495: -0.4 Ang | 19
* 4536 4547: 0.1 Ang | 18.9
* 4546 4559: 0.5 Ang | 18.6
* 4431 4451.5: -0.2 Ang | 17.7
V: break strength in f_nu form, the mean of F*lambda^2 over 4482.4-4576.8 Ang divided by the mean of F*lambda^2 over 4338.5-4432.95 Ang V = 1.27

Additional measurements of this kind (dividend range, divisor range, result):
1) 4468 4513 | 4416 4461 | 1.14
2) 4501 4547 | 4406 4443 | 1.20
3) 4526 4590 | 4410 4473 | 1.17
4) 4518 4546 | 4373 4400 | 1.28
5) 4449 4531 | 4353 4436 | 1.19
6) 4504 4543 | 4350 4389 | 1.28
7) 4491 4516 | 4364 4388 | 1.29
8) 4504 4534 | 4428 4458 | 1.16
